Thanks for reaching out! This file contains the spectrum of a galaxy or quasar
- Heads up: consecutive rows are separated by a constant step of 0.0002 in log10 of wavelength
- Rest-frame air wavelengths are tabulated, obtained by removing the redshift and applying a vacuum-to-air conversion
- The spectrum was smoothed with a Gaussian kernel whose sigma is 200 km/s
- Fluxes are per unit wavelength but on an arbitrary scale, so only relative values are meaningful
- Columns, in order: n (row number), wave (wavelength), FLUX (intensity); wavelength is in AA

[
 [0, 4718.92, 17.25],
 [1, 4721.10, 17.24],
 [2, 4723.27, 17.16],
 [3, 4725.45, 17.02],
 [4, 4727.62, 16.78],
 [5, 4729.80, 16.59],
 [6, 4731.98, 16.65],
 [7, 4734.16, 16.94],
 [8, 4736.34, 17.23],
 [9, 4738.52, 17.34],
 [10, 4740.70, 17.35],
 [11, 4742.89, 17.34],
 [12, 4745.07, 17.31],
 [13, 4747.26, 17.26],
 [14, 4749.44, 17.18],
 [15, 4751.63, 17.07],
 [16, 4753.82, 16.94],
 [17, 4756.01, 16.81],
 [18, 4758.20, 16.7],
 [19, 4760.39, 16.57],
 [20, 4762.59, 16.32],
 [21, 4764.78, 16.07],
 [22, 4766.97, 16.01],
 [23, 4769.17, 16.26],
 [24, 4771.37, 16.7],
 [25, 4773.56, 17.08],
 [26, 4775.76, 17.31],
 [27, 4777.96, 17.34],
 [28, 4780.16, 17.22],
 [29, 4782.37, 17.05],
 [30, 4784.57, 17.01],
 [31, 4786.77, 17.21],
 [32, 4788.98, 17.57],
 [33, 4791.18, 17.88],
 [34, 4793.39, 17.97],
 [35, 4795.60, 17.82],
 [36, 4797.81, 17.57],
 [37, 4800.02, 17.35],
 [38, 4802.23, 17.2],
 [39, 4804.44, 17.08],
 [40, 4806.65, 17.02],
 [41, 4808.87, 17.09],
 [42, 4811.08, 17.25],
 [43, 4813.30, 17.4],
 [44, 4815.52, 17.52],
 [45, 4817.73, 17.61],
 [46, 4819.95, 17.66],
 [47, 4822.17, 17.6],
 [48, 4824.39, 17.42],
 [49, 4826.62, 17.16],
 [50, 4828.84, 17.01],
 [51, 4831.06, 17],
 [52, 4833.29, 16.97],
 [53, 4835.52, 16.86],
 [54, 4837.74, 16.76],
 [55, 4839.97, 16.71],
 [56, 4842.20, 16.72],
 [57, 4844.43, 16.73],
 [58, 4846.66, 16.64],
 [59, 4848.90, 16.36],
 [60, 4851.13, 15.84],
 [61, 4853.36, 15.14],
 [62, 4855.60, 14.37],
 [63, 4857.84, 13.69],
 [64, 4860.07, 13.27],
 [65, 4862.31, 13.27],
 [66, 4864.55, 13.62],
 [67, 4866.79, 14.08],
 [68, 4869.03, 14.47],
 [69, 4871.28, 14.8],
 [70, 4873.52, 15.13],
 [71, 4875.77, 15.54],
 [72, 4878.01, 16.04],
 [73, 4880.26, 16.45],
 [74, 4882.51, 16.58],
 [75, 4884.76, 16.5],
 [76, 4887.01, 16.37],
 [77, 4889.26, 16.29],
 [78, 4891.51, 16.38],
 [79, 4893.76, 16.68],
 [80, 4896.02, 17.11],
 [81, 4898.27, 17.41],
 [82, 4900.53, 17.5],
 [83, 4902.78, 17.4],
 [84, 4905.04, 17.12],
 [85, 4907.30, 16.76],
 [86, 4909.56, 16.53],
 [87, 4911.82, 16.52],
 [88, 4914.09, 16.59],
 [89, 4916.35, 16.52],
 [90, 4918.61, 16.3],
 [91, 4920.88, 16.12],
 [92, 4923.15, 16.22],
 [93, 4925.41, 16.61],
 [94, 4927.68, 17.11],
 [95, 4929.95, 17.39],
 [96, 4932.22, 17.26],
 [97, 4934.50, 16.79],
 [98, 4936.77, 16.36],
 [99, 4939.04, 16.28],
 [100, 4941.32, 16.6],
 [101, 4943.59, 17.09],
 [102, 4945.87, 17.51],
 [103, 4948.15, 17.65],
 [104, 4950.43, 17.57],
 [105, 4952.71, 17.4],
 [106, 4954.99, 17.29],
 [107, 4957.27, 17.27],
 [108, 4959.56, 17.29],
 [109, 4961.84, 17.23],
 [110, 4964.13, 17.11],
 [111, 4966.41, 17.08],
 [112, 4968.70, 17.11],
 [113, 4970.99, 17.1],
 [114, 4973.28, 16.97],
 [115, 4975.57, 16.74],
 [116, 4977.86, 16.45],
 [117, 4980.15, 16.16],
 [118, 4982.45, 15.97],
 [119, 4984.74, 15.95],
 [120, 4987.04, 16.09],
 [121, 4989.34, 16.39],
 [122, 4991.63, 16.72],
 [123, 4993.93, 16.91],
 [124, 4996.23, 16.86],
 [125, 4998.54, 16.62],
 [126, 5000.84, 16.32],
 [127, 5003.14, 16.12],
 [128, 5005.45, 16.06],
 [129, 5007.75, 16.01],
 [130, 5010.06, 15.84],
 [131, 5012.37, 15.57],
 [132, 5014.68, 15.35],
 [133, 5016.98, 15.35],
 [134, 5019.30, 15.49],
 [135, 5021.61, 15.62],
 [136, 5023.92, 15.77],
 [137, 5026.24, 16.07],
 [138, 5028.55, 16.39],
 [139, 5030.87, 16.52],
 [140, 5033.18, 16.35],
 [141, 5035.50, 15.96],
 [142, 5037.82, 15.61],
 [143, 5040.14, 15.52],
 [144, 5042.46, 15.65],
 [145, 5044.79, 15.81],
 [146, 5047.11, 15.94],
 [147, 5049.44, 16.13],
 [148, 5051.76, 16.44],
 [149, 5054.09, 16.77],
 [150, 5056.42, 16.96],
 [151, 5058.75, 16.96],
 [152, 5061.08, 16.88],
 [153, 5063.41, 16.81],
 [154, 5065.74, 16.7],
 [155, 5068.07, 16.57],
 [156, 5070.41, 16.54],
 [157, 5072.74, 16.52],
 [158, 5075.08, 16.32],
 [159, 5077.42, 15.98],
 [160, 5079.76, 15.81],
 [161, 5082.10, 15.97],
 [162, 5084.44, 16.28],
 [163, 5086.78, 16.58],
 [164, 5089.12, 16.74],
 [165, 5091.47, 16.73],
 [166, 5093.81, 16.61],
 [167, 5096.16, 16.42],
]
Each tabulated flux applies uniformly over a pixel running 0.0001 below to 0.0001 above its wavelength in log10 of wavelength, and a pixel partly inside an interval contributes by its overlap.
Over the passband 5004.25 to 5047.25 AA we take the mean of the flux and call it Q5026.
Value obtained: 15.8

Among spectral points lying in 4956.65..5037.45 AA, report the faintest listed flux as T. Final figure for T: 15.35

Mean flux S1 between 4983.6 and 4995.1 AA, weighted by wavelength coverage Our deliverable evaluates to 16.4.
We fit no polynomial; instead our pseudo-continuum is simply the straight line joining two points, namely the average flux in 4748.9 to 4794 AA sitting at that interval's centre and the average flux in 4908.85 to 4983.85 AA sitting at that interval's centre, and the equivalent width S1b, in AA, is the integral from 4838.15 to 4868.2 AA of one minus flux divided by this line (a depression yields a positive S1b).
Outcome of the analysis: 3.14 AA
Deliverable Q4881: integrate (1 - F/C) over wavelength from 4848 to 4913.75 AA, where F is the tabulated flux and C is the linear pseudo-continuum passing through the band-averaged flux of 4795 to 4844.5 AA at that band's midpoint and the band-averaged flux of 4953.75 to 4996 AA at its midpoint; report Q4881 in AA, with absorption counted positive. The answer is 4.8 AA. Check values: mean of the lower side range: 17.2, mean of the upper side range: 16.8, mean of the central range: 15.8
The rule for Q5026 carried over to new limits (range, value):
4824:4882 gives 15.7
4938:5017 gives 16.6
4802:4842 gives 17.2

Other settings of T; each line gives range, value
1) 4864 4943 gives 13.62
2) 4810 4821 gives 17.25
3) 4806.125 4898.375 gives 13.27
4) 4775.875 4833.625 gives 16.97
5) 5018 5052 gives 15.49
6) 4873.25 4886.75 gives 15.13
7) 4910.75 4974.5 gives 16.12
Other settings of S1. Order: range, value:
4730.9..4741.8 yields 17.1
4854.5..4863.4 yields 13.7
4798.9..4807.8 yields 17.2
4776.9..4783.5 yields 17.2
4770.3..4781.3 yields 17.1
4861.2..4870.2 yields 13.9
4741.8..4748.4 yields 17.3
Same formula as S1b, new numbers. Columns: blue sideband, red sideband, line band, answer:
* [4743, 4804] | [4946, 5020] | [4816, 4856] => 0.4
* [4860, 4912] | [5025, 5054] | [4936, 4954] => -1.2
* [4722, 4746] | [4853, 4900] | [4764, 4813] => -2.1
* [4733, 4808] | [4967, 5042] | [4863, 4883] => 1.9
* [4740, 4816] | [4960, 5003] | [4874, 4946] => 0.6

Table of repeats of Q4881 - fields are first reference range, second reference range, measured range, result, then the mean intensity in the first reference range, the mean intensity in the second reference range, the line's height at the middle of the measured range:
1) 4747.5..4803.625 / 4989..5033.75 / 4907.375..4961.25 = -1.5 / 17.1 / 16.1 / 16.4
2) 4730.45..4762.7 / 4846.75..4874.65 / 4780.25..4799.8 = -1.7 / 17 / 14.6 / 16.1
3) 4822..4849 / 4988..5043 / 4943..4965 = -1.4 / 16.9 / 16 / 16.3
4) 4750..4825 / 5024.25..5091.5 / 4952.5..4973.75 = -0.7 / 17.1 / 16.3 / 16.6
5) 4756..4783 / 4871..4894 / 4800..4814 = -0.6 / 16.7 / 16.1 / 16.5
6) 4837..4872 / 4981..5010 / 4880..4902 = -1.9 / 15.1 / 16.3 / 15.4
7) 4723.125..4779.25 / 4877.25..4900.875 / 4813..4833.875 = -0.7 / 16.9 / 16.6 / 16.8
